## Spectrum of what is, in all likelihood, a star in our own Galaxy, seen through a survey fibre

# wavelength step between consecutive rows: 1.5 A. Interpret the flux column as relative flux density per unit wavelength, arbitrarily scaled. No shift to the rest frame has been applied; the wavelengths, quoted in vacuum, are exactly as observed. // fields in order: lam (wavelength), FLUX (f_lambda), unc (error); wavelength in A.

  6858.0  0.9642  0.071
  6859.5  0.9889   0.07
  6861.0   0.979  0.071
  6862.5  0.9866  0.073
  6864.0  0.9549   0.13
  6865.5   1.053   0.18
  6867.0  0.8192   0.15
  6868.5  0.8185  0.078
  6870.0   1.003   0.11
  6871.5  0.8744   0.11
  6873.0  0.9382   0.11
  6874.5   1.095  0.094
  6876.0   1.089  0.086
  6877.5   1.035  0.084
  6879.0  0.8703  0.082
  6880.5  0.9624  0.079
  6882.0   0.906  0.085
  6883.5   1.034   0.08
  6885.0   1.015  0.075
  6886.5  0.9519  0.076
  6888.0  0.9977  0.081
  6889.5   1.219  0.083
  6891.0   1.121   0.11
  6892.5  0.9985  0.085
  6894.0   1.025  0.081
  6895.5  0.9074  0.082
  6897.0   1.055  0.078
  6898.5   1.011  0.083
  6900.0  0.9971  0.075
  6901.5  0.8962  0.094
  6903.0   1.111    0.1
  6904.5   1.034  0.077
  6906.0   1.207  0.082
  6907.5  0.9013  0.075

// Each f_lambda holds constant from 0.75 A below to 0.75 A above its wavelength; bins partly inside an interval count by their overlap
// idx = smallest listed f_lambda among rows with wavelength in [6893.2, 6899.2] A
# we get 0.9074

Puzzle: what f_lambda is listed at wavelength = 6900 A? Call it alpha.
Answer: 0.9971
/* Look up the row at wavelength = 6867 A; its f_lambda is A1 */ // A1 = 0.8192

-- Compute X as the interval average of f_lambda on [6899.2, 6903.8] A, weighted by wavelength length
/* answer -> 1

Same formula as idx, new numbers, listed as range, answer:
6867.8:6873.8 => 0.8185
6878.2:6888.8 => 0.8703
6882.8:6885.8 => 1.015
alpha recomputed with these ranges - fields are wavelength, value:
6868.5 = 0.8185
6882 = 0.906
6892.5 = 0.9985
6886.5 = 0.9519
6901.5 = 0.8962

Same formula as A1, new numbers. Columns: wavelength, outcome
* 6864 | 0.9549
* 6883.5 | 1.034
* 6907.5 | 0.9013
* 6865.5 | 1.053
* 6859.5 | 0.9889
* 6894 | 1.025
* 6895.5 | 0.9074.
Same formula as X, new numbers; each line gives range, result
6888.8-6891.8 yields 1.17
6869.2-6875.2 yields 0.975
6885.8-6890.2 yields 1.06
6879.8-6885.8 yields 0.979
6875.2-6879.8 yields 0.999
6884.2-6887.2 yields 0.985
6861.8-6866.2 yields 0.998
